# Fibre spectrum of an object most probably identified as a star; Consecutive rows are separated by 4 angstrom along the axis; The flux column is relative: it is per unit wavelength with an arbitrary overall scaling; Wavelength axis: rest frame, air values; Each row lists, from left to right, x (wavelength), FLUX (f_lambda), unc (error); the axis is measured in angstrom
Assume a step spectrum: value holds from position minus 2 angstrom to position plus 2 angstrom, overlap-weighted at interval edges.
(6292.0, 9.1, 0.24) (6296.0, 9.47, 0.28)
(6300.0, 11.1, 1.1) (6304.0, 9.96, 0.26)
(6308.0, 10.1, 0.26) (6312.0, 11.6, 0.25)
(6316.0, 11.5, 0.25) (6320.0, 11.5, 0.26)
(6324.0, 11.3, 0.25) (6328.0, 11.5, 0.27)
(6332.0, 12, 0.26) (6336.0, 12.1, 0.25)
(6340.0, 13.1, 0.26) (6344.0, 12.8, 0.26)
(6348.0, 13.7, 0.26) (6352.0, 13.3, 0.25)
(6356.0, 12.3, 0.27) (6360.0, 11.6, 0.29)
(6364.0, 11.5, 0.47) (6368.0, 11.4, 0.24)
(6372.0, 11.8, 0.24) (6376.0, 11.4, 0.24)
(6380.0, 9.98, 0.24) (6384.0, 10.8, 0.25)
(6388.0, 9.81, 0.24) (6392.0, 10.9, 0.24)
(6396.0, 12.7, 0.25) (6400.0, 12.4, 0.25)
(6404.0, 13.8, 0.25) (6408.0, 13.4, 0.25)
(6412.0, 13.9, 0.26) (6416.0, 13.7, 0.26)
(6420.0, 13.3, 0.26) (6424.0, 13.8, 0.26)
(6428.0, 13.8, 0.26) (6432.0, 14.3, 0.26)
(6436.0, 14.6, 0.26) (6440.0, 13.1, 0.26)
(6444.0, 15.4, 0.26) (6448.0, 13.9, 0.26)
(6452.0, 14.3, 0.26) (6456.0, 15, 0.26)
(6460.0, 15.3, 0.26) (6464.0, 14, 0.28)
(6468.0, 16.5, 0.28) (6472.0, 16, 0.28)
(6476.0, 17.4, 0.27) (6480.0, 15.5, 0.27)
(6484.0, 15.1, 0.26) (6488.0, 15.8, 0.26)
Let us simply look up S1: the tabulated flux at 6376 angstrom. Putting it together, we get 11.4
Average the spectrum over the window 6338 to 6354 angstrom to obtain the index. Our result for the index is 13.2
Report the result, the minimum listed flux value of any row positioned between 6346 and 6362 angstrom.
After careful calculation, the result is 11.6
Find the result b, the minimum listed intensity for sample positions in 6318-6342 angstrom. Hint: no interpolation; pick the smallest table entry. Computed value 11.3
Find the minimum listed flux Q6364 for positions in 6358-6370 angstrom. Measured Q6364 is 11.4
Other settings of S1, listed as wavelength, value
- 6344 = 12.8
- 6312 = 11.6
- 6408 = 13.4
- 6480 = 15.5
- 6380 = 9.98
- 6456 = 15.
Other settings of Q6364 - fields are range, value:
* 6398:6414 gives 12.4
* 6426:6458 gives 13.1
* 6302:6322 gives 9.96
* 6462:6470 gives 14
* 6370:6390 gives 9.81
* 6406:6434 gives 13.3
